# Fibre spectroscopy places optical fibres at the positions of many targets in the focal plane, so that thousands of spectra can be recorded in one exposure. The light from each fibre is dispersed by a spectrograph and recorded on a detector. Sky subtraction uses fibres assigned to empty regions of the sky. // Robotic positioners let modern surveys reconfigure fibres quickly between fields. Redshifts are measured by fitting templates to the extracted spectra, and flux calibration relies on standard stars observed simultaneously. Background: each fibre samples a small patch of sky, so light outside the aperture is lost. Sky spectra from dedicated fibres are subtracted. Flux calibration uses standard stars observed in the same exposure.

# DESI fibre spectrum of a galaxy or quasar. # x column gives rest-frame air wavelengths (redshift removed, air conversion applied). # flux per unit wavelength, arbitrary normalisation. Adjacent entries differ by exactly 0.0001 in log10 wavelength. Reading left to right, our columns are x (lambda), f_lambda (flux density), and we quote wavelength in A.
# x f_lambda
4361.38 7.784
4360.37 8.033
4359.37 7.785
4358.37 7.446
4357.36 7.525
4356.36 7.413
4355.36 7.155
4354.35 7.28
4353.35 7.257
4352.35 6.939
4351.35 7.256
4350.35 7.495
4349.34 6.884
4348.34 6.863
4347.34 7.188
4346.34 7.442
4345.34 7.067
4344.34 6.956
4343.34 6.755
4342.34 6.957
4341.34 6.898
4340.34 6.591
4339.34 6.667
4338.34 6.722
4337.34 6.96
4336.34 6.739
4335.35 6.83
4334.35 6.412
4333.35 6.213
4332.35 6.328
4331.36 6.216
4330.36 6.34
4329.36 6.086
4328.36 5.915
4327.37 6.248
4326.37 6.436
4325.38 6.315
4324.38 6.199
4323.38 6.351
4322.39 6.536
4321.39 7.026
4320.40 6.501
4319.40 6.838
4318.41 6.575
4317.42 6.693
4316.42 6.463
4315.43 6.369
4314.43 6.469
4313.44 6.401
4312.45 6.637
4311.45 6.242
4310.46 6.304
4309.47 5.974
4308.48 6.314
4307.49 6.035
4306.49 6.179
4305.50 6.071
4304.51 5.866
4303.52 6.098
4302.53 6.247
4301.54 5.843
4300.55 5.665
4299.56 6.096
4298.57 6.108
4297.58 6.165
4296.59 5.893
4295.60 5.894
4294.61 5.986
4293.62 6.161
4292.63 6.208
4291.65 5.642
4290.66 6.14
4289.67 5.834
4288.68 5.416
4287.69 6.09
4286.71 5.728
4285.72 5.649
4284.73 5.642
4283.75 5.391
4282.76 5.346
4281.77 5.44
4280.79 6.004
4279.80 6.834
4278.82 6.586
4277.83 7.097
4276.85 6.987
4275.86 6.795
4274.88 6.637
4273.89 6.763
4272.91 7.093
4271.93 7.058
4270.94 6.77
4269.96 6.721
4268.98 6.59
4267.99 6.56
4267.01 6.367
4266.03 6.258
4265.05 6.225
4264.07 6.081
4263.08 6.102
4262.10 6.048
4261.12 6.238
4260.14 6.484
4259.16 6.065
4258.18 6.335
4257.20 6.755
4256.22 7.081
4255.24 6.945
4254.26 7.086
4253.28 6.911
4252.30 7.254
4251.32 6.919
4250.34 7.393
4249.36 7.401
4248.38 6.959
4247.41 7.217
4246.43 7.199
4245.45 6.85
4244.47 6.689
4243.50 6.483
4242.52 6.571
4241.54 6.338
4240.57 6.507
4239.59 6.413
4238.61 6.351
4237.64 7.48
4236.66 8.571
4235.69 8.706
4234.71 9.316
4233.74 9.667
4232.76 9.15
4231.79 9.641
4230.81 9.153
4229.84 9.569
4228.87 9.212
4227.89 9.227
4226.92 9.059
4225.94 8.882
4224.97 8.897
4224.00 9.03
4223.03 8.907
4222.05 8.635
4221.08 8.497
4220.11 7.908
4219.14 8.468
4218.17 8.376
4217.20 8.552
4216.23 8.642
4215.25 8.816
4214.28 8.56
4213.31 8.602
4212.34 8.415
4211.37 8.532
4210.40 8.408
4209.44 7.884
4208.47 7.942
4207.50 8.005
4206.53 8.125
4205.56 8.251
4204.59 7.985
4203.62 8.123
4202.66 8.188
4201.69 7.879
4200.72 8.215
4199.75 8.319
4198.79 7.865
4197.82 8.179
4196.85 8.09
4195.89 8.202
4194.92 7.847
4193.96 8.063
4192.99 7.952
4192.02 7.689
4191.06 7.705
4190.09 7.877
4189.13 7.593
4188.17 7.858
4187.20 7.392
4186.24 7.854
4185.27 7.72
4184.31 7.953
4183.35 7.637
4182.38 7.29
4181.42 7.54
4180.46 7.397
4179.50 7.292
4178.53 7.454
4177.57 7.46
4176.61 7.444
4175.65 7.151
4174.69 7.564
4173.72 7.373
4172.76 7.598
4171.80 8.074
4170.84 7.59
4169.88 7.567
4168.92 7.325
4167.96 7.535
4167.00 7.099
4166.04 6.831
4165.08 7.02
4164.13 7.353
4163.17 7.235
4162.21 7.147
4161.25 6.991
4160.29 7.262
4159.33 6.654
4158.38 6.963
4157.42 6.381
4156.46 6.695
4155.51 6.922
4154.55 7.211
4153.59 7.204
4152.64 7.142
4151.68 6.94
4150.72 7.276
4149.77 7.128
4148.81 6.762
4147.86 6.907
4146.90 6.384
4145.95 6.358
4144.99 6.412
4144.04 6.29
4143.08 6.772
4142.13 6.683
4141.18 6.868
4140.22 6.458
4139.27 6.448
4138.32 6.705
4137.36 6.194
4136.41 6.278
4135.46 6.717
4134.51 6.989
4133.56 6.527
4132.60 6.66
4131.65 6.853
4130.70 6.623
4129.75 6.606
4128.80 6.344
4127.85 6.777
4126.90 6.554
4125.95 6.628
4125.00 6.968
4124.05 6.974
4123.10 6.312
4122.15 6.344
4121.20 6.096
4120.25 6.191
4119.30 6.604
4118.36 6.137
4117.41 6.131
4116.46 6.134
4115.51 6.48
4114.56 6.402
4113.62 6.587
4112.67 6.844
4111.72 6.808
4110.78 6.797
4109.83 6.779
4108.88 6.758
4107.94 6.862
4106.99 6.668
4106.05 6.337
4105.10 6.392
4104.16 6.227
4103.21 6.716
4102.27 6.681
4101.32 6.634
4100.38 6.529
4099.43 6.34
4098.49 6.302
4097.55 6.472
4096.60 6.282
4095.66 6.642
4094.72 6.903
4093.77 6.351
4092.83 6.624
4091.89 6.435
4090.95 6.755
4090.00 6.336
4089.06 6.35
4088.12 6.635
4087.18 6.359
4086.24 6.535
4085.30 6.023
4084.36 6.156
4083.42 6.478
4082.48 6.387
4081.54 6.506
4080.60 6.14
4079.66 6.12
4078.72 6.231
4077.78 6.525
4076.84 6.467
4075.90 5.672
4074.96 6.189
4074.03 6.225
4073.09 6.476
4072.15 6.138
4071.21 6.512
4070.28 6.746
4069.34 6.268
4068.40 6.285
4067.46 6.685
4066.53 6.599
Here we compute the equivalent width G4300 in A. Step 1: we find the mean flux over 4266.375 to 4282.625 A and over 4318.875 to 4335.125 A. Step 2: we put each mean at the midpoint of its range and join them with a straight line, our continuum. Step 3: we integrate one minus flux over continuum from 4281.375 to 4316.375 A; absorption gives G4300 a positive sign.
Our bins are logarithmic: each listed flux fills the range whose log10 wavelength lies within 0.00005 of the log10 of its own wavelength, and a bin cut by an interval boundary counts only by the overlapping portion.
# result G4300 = 2.7 A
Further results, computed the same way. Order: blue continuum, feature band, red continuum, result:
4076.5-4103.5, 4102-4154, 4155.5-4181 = 1.7 A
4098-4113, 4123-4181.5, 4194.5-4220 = 3.3 A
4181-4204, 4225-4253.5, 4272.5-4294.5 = -3.5 A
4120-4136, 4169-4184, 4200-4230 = 0.3 A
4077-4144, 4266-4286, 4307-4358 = 0.6 A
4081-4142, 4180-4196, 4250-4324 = -3.2 A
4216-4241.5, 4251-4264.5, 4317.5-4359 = 2.5 A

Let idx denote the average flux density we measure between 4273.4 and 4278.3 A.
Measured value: 6.86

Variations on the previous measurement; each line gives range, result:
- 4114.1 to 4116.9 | 6.33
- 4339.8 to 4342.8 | 6.81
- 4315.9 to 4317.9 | 6.57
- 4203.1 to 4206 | 8.13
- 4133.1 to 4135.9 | 6.76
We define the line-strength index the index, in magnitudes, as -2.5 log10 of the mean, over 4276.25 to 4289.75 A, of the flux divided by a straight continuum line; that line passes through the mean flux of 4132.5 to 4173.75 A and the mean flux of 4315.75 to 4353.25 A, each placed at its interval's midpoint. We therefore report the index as 0.13 mag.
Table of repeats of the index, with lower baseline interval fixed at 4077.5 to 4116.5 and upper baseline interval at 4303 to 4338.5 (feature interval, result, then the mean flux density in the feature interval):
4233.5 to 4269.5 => -0.080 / 6.91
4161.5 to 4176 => -0.142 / 7.36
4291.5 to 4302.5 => 0.070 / 5.99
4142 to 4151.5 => -0.039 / 6.7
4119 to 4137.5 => -0.015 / 6.57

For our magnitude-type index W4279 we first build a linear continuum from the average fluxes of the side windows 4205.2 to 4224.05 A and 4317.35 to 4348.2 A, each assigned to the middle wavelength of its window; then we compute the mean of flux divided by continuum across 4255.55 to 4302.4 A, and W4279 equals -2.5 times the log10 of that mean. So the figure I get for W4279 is 0.19 mag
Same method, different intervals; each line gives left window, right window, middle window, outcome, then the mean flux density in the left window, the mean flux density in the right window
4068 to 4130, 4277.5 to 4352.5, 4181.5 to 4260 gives -0.231 mag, 6.46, 6.35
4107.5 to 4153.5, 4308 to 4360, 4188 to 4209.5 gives -0.199 mag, 6.62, 6.73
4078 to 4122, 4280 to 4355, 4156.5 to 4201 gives -0.171 mag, 6.46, 6.36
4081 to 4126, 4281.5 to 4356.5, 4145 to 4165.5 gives -0.076 mag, 6.5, 6.39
